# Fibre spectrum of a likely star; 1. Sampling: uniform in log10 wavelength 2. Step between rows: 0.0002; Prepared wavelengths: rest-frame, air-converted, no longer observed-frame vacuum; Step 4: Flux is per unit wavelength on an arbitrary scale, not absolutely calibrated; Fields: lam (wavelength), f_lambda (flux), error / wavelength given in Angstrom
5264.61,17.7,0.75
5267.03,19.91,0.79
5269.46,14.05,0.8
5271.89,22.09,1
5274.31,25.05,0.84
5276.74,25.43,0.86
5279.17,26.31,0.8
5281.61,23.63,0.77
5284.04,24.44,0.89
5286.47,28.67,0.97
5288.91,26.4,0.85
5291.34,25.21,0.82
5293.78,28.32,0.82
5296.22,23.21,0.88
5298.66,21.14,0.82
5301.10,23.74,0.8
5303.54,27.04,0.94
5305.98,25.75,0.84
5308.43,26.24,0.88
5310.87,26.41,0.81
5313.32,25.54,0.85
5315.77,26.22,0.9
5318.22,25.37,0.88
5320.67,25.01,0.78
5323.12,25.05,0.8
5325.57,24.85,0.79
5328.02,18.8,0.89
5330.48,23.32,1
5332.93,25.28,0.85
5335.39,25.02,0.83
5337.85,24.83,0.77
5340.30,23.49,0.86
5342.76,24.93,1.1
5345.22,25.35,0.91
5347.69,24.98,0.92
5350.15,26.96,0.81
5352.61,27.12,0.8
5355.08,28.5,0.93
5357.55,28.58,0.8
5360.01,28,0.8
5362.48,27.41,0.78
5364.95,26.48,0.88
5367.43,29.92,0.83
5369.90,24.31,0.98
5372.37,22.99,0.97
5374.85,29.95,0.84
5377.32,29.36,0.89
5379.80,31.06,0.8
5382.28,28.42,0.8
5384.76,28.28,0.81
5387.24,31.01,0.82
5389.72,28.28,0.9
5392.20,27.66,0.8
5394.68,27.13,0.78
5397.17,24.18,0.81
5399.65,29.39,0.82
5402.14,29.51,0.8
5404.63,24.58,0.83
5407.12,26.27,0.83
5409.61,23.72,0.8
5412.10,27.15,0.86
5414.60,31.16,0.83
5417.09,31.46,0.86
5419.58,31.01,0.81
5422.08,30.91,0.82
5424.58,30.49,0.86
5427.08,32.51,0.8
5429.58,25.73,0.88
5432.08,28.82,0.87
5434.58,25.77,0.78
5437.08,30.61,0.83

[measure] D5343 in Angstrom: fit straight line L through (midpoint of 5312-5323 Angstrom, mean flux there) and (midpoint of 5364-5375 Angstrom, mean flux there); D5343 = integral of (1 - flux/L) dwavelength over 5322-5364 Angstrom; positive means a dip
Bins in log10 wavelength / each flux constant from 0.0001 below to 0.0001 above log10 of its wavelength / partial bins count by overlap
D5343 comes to 0.79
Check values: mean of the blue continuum 25.5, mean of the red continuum 26.4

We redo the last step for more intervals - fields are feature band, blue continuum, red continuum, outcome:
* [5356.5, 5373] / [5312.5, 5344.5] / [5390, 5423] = -0.54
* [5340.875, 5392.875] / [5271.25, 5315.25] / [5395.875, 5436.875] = -0.78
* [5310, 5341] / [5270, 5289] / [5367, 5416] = 1.70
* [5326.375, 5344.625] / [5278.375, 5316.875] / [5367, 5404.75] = 1.92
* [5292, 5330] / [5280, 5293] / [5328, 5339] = 0.00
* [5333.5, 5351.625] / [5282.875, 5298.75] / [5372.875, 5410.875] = 1.11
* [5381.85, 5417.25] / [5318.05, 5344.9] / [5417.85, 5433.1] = 0.75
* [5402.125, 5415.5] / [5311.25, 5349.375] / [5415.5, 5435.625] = 0.95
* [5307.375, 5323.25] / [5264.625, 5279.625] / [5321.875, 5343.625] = -1.68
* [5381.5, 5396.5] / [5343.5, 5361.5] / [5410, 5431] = 0.10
